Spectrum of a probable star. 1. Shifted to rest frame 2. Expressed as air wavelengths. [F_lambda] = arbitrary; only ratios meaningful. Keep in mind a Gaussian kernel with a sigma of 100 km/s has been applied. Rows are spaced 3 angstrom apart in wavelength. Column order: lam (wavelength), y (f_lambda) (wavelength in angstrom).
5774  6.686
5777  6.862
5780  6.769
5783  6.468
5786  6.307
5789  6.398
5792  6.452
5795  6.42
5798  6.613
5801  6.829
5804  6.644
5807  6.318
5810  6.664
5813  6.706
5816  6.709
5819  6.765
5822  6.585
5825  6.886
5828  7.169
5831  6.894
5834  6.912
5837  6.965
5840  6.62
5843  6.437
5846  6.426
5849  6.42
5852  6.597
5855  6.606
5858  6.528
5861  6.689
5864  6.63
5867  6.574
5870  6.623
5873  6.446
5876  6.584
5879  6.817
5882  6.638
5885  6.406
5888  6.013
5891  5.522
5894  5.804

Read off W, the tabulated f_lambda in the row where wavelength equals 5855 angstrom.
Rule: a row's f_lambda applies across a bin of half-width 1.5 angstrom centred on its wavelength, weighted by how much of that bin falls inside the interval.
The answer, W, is 6.606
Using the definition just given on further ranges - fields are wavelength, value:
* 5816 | 6.709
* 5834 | 6.912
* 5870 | 6.623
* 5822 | 6.585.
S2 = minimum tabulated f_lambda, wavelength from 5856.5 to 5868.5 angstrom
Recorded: 6.528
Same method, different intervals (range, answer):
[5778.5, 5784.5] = 6.468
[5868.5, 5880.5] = 6.446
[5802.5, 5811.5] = 6.318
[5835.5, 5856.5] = 6.42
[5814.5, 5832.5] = 6.585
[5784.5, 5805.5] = 6.307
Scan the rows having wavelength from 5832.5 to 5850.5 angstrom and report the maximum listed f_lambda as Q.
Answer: 6.965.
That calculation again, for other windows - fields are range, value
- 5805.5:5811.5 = 6.664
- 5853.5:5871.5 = 6.689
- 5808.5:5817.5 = 6.709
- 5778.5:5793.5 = 6.769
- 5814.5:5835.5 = 7.169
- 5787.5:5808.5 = 6.829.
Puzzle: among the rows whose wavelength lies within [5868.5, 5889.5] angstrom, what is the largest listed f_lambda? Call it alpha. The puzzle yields 6.817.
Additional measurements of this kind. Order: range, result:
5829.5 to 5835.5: 6.912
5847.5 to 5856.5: 6.606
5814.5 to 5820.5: 6.765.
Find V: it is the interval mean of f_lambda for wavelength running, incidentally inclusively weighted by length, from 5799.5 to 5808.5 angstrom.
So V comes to 6.6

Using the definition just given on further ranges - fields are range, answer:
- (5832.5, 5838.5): 6.94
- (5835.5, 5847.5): 6.61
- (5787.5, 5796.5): 6.42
